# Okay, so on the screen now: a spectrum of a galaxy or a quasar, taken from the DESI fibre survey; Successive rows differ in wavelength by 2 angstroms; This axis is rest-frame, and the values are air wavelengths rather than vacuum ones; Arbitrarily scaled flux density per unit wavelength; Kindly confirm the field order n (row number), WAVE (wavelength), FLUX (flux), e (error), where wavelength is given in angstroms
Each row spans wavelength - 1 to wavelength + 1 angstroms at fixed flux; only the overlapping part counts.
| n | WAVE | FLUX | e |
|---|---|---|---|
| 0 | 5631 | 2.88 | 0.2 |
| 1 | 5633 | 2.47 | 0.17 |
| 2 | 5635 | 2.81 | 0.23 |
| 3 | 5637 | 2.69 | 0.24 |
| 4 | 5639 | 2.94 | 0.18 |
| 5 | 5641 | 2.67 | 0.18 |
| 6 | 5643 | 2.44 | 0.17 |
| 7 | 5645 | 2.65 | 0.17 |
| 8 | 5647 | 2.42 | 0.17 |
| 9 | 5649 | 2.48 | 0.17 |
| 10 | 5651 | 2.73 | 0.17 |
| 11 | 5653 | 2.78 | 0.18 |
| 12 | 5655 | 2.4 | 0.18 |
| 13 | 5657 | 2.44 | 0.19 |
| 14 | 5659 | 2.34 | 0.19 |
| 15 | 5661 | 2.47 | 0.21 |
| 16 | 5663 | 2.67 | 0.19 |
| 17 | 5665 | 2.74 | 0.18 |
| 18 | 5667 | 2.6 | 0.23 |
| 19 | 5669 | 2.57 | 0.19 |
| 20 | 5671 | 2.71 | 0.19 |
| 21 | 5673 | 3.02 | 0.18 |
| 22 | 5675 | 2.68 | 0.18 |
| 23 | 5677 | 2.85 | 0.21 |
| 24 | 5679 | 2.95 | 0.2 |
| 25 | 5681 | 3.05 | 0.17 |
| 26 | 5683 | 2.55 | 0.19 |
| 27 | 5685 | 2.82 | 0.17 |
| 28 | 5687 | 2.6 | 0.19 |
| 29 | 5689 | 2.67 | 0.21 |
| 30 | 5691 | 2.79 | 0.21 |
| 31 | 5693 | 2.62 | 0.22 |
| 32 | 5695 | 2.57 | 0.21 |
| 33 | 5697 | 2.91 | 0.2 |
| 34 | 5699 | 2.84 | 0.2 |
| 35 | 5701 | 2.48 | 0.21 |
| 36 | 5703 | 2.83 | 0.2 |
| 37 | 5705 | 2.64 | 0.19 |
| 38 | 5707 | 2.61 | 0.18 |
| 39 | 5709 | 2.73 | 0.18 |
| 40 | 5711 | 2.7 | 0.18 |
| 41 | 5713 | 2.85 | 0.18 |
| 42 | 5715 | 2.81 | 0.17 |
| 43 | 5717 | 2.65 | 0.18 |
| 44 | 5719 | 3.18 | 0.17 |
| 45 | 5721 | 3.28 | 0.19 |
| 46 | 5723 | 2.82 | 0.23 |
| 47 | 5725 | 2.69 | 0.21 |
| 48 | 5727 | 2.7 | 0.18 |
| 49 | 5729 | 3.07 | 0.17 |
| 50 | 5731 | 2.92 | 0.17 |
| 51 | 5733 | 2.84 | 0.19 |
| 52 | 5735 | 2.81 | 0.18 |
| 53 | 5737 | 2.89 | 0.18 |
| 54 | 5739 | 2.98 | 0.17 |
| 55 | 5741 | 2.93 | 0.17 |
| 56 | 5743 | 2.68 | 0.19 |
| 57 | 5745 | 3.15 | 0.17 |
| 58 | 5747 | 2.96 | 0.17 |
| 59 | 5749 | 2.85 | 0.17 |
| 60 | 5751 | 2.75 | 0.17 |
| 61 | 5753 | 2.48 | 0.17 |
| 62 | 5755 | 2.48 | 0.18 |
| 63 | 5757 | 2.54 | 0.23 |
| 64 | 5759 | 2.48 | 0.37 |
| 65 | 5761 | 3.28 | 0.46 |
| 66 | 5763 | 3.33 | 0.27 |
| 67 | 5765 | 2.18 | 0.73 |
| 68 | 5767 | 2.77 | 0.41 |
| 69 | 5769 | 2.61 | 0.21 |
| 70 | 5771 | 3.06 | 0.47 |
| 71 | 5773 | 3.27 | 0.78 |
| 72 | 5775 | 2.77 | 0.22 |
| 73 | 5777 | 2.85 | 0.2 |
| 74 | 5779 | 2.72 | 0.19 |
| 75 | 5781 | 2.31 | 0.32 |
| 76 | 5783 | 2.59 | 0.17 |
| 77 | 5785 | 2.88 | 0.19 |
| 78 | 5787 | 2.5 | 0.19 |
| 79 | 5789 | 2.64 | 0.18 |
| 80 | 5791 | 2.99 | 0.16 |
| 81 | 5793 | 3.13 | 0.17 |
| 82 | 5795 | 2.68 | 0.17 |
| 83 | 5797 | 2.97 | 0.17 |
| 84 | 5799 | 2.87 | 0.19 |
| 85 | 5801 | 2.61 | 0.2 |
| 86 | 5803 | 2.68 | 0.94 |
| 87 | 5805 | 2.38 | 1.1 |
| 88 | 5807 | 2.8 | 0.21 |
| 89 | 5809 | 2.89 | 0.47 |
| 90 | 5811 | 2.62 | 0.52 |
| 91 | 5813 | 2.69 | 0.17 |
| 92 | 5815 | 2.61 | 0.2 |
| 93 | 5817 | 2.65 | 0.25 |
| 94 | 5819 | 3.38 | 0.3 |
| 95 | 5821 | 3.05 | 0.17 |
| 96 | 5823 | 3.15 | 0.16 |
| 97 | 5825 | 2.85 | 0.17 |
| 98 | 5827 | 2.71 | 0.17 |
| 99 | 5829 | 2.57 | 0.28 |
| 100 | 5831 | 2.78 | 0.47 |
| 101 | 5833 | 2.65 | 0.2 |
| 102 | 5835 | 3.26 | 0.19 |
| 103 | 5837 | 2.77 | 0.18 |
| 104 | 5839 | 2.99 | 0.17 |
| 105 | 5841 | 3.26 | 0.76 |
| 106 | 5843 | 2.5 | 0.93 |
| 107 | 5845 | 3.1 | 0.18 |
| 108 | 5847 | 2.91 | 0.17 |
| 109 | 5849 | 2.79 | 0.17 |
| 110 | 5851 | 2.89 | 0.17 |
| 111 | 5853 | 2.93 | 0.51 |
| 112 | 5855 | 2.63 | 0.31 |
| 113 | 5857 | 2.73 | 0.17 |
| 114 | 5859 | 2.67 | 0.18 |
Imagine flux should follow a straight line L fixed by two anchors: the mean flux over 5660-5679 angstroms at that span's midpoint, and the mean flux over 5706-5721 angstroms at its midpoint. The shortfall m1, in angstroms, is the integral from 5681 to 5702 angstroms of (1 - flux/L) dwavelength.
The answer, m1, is 0.5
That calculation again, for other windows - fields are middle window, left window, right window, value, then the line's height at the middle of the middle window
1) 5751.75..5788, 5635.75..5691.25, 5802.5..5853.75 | 0.7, 2.78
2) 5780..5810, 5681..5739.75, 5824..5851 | 1.1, 2.84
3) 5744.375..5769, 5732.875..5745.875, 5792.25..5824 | 1.0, 2.88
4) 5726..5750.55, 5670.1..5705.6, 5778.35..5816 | -1.4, 2.74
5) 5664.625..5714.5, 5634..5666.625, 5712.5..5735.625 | 0.3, 2.75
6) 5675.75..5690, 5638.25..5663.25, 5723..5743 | -0.6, 2.68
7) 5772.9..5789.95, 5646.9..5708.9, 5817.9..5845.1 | 0.9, 2.84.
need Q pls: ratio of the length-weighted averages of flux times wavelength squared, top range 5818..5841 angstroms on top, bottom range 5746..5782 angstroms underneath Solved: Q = 1.1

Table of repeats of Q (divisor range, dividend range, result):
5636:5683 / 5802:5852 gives 1.13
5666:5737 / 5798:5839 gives 1.05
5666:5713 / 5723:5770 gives 1.04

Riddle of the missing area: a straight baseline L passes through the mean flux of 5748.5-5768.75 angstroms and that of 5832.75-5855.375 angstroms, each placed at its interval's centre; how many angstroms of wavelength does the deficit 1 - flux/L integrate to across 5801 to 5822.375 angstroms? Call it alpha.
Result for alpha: 0.4 angstroms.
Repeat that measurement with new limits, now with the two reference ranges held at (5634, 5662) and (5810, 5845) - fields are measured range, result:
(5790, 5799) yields -0.4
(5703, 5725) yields -1.1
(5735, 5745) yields -0.6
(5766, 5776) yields -0.4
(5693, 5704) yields -0.2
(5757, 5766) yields -0.1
